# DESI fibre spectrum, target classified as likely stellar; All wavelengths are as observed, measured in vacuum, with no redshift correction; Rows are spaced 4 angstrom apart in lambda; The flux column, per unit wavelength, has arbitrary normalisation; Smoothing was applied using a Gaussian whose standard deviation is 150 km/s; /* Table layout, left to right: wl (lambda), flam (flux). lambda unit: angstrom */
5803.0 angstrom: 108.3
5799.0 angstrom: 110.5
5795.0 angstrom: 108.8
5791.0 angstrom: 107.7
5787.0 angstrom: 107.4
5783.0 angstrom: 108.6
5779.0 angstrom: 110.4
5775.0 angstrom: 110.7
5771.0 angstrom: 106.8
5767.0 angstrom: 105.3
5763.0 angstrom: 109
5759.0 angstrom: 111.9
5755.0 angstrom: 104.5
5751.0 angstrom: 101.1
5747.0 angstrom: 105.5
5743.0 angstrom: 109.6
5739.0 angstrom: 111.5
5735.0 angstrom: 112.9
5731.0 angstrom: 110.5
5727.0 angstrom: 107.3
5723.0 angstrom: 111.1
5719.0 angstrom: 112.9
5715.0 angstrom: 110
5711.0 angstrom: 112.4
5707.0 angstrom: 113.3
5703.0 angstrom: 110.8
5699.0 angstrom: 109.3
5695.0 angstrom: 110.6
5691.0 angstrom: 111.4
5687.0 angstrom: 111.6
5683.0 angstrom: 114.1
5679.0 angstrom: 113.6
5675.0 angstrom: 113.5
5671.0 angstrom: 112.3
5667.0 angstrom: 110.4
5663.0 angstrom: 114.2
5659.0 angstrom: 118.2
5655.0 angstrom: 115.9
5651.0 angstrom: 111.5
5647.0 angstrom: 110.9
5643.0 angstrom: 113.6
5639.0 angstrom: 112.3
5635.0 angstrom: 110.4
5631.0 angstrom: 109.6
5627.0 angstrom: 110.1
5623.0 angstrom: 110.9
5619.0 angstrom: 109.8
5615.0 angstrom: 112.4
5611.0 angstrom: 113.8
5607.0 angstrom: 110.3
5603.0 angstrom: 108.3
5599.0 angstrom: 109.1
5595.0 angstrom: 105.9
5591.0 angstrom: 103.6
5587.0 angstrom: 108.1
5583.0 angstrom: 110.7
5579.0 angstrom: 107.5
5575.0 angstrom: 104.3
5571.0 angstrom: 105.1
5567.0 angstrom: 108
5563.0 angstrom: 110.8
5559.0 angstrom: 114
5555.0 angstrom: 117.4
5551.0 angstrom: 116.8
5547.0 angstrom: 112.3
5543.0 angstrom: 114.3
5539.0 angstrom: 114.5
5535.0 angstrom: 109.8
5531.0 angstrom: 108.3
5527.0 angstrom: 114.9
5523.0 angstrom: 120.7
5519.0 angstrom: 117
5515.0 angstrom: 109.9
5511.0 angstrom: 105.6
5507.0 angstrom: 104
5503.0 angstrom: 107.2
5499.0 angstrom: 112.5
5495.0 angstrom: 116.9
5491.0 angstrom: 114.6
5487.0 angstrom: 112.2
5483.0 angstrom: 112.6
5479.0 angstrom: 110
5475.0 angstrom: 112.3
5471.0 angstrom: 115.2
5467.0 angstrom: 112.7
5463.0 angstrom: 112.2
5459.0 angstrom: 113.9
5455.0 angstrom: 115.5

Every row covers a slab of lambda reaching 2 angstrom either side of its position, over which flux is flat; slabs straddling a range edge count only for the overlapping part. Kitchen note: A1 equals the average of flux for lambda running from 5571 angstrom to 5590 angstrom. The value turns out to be 107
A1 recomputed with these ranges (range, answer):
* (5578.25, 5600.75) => 107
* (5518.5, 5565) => 114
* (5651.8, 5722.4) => 113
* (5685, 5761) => 110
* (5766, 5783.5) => 109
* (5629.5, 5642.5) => 111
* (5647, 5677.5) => 114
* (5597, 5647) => 111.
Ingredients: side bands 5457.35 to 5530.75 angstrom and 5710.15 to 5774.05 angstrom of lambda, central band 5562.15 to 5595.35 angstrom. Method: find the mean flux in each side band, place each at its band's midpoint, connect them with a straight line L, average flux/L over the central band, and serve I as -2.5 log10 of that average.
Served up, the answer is 0.041 mag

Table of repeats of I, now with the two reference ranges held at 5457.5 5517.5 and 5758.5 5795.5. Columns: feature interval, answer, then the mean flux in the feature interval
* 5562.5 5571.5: 0.03 mag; 108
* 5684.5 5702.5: -0.01 mag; 111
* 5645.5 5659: -0.04 mag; 114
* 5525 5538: 0.00 mag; 111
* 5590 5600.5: 0.04 mag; 106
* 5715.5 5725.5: -0.02 mag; 111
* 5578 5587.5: 0.01 mag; 109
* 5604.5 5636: -0.01 mag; 111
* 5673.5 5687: -0.04 mag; 113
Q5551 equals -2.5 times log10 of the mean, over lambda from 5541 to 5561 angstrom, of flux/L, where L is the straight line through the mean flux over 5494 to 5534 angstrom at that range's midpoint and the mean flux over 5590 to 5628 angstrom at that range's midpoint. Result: -0.04 mag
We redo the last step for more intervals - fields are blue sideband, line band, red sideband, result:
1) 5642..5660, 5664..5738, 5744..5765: -0.01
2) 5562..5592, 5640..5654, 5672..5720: -0.02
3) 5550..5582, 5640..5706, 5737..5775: -0.04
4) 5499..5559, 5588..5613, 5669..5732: 0.04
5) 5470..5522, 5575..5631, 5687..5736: 0.02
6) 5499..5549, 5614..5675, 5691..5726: -0.01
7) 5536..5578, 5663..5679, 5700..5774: -0.02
